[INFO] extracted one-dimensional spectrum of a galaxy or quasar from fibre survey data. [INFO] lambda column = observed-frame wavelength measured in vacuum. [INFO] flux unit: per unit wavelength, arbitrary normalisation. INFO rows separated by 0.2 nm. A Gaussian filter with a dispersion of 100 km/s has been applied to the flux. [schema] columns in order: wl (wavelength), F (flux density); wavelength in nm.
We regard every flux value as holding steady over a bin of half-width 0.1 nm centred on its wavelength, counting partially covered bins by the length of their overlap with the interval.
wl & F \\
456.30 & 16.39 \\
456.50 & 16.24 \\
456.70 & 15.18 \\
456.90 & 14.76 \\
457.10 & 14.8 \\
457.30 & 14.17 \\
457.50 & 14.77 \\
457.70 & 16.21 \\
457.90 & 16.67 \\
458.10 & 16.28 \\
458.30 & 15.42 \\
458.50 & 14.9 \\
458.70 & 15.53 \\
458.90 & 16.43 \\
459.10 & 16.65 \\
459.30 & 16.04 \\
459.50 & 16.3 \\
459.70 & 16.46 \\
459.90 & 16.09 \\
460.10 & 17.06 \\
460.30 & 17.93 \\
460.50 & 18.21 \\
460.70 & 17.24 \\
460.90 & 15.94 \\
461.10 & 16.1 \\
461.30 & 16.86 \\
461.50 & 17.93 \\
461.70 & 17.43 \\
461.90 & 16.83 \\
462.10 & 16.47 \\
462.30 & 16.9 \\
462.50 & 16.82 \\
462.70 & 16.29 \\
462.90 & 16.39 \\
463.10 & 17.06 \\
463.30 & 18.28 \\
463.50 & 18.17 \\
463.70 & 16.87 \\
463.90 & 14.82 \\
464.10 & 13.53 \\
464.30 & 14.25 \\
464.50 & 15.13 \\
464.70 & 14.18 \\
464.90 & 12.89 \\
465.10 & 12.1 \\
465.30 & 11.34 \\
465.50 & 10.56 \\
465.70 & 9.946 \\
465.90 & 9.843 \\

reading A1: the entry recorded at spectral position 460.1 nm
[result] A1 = 17.06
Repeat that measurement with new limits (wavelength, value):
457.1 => 14.8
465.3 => 11.34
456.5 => 16.24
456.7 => 15.18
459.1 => 16.65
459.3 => 16.04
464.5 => 15.13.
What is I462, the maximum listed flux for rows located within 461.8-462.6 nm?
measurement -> 16.9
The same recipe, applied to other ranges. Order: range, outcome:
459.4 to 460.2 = 17.06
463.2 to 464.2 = 18.28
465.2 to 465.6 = 11.34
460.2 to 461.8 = 18.21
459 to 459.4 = 16.65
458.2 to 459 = 16.43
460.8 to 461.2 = 16.1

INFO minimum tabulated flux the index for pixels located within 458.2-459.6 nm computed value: 14.9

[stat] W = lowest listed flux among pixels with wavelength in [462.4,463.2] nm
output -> 16.29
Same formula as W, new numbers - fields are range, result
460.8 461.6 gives 15.94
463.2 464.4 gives 13.53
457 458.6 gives 14.17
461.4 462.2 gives 16.47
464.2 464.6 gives 14.25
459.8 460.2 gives 16.09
